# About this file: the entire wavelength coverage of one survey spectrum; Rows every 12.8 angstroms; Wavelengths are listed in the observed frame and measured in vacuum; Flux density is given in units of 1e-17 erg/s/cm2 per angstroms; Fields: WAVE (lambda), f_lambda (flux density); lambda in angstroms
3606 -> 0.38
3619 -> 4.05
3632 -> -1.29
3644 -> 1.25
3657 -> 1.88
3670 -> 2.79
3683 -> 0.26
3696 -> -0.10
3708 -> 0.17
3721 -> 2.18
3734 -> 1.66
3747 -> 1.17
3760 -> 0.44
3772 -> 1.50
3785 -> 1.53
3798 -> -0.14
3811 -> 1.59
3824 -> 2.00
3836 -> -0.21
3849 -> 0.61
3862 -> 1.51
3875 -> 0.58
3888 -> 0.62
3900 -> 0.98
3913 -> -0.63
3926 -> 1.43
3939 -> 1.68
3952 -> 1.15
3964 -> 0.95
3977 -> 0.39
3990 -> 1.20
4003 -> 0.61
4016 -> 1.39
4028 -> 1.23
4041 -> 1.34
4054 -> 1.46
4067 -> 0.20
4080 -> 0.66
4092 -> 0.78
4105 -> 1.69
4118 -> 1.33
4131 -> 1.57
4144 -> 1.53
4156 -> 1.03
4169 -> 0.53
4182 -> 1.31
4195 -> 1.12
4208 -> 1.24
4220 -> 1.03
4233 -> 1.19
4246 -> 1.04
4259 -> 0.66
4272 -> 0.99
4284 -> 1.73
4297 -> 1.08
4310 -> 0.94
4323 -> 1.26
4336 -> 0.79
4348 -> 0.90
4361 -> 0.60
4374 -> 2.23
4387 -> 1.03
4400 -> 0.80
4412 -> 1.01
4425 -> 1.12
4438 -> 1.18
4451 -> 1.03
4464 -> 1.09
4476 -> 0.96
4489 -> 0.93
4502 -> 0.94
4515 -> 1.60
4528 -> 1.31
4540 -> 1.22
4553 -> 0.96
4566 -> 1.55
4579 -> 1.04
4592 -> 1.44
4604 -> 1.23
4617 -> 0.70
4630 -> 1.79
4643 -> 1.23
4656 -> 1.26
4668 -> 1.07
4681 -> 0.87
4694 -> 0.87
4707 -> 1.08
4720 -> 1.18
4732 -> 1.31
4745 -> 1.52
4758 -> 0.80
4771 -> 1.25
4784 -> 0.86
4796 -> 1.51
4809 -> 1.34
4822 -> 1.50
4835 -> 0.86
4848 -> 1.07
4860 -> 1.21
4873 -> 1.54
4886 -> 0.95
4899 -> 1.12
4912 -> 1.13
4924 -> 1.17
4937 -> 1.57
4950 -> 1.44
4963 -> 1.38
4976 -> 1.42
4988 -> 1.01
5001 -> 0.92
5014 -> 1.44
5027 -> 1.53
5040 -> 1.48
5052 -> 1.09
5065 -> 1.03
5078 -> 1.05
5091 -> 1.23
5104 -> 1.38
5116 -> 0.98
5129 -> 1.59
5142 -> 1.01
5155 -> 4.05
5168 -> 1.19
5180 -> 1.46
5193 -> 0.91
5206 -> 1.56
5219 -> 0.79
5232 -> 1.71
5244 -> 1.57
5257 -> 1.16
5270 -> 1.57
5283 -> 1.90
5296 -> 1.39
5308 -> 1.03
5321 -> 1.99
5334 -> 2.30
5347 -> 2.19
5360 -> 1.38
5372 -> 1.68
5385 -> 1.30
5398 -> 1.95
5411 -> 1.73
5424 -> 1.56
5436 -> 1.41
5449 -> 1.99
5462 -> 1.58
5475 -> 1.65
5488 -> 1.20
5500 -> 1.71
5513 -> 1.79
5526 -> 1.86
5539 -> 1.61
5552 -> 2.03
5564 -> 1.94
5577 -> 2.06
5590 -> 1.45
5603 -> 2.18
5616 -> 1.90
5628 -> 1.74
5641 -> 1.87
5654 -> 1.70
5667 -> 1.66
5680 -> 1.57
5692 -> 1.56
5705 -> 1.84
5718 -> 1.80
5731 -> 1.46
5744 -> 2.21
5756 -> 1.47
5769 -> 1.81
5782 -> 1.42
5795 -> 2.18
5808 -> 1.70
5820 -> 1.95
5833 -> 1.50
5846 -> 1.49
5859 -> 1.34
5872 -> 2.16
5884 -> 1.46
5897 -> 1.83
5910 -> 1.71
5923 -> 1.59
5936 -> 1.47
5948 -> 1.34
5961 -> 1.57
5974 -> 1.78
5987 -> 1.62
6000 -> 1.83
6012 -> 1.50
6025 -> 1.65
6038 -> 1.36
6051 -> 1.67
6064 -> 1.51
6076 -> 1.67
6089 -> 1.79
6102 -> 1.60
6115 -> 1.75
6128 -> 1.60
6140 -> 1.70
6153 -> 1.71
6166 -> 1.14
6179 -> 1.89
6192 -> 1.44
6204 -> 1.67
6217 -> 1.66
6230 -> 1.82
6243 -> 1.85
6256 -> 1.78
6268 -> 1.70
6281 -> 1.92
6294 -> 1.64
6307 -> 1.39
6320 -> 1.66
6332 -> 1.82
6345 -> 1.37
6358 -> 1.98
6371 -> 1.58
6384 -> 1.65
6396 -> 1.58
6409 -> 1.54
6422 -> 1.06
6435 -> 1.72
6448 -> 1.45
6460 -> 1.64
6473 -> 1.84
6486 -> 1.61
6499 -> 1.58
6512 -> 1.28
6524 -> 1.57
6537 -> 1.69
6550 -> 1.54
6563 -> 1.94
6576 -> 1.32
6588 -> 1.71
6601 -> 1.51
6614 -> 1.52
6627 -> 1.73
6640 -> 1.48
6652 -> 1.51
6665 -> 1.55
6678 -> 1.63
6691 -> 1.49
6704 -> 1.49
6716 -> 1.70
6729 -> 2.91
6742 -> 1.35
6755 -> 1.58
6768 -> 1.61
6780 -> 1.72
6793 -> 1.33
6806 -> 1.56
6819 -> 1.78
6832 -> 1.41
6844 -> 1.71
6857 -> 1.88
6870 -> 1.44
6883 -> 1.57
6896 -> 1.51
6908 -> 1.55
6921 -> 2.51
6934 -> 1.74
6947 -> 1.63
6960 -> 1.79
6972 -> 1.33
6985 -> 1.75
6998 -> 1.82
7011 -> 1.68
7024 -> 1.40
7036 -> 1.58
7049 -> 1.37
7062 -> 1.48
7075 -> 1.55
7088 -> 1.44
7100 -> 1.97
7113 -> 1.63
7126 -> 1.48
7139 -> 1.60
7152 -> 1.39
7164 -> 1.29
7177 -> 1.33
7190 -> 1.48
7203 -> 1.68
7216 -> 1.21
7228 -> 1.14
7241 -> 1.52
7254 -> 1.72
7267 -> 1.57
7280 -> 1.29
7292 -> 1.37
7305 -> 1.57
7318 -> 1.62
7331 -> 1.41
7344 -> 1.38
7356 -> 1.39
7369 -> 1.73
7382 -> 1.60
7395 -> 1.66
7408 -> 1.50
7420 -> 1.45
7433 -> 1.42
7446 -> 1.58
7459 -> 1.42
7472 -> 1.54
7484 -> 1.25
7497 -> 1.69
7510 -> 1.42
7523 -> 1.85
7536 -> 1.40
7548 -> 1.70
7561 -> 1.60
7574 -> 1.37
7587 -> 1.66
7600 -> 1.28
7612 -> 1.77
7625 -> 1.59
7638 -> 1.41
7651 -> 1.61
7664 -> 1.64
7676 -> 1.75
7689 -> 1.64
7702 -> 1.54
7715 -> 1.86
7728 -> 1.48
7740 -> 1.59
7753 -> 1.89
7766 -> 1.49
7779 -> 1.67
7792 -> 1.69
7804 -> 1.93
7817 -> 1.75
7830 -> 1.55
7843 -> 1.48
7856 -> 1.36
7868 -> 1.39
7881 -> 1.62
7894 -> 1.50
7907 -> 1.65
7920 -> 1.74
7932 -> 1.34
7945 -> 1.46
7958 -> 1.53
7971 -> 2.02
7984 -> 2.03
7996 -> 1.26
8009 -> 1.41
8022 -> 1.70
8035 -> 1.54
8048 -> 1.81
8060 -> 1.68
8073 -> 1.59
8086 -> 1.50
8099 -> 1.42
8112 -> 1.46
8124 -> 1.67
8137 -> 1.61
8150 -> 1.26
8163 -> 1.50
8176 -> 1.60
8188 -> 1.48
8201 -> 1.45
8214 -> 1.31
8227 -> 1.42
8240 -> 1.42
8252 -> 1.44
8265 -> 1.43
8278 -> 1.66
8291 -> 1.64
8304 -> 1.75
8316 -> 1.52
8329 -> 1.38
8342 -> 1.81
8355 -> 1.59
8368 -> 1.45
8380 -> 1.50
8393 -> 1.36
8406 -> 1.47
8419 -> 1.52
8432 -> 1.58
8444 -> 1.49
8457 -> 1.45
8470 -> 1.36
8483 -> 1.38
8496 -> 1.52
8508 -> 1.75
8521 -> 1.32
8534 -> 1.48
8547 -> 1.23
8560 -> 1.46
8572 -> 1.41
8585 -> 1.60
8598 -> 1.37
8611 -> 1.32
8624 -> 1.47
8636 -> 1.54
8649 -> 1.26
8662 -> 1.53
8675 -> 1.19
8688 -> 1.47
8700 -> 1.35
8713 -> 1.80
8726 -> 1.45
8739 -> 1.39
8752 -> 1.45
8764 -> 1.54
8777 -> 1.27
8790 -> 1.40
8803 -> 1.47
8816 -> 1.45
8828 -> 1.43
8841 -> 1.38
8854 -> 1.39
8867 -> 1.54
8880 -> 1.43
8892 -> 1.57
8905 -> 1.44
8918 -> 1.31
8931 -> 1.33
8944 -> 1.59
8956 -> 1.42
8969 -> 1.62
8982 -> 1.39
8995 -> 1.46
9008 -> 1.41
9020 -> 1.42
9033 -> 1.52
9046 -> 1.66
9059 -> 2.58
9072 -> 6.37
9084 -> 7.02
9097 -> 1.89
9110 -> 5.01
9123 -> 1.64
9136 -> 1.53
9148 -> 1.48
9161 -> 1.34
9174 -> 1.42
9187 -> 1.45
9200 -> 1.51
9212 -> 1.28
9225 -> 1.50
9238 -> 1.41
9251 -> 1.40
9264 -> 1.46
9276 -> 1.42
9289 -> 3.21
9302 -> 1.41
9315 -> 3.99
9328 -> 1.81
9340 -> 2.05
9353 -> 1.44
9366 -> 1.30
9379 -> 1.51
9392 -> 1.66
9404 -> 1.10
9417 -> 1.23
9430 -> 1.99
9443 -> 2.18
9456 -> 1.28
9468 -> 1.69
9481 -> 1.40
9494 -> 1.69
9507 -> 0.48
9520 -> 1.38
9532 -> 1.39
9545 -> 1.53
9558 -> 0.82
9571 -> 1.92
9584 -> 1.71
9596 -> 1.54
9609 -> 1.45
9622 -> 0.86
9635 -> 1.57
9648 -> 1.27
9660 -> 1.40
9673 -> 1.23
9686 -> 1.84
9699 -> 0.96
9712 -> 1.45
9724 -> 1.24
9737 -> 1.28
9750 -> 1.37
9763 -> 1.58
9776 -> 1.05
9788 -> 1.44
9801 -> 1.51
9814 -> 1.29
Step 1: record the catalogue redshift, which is 0.38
